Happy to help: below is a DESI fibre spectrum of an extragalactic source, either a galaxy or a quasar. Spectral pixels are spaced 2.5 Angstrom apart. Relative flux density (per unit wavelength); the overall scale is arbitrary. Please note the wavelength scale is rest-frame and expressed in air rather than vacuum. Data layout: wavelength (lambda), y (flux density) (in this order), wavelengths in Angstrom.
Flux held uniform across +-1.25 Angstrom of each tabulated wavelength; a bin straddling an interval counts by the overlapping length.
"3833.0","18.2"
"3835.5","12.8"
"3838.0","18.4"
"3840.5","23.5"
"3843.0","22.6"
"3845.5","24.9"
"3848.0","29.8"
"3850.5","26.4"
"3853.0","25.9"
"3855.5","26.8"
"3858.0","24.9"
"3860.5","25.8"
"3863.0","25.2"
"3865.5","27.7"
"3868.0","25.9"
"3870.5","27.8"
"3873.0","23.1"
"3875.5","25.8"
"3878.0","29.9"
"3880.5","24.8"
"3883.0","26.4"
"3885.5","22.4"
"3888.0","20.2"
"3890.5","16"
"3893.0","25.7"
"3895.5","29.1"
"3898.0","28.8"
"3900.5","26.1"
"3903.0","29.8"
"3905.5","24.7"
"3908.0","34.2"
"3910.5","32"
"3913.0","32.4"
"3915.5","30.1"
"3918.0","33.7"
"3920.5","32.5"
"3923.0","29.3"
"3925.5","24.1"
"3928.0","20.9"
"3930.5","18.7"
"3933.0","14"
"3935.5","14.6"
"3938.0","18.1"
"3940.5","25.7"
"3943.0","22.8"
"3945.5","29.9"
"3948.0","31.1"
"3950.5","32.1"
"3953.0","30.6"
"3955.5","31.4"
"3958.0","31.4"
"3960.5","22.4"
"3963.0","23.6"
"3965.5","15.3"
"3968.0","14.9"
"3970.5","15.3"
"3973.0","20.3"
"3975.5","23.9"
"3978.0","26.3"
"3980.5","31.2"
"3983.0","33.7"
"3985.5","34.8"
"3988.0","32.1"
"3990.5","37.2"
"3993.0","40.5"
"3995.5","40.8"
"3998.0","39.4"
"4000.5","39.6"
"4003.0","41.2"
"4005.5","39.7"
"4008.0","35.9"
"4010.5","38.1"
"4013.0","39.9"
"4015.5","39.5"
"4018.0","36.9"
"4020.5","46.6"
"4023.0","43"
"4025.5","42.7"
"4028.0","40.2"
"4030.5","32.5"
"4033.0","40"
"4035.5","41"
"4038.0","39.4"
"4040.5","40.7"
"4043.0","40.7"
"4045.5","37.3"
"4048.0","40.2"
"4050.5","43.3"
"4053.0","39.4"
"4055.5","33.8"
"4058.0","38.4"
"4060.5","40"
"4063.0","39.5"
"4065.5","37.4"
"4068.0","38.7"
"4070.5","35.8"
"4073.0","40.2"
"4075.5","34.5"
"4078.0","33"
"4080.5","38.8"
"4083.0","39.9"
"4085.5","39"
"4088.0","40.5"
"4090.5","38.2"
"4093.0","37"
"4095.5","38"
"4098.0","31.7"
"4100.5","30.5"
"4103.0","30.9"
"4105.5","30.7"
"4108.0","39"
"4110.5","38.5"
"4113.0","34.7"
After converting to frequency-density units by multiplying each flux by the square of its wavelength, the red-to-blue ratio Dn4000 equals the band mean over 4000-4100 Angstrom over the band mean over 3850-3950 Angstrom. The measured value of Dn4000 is 1.61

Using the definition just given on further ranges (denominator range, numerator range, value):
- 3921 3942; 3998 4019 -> 1.92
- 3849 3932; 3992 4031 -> 1.60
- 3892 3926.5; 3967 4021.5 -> 1.20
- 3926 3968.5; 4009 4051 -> 1.77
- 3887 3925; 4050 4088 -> 1.46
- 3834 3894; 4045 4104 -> 1.71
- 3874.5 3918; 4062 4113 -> 1.48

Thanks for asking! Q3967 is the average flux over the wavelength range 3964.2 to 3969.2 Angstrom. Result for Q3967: 15.2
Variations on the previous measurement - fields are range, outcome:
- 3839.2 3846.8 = 23.7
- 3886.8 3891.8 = 18.2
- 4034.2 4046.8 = 39.8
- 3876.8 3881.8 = 27.3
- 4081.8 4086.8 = 39.5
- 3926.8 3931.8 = 19.7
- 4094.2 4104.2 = 32.8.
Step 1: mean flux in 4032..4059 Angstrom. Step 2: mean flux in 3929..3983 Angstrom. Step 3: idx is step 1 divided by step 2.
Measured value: 1.7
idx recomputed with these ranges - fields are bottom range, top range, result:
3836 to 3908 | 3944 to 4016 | 1.24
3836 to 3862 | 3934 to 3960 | 1.08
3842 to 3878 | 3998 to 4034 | 1.52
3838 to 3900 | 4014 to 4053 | 1.59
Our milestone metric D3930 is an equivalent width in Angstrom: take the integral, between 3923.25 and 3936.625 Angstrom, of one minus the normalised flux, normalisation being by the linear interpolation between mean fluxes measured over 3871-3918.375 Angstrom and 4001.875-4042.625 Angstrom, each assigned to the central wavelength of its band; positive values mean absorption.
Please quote 4.9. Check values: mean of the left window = 27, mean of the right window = 39.8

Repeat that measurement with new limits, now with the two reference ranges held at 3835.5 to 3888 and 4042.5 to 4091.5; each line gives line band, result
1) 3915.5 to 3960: 5.88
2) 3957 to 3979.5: 7.35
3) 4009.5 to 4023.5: -2.19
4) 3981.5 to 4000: -1.95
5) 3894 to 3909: -0.58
